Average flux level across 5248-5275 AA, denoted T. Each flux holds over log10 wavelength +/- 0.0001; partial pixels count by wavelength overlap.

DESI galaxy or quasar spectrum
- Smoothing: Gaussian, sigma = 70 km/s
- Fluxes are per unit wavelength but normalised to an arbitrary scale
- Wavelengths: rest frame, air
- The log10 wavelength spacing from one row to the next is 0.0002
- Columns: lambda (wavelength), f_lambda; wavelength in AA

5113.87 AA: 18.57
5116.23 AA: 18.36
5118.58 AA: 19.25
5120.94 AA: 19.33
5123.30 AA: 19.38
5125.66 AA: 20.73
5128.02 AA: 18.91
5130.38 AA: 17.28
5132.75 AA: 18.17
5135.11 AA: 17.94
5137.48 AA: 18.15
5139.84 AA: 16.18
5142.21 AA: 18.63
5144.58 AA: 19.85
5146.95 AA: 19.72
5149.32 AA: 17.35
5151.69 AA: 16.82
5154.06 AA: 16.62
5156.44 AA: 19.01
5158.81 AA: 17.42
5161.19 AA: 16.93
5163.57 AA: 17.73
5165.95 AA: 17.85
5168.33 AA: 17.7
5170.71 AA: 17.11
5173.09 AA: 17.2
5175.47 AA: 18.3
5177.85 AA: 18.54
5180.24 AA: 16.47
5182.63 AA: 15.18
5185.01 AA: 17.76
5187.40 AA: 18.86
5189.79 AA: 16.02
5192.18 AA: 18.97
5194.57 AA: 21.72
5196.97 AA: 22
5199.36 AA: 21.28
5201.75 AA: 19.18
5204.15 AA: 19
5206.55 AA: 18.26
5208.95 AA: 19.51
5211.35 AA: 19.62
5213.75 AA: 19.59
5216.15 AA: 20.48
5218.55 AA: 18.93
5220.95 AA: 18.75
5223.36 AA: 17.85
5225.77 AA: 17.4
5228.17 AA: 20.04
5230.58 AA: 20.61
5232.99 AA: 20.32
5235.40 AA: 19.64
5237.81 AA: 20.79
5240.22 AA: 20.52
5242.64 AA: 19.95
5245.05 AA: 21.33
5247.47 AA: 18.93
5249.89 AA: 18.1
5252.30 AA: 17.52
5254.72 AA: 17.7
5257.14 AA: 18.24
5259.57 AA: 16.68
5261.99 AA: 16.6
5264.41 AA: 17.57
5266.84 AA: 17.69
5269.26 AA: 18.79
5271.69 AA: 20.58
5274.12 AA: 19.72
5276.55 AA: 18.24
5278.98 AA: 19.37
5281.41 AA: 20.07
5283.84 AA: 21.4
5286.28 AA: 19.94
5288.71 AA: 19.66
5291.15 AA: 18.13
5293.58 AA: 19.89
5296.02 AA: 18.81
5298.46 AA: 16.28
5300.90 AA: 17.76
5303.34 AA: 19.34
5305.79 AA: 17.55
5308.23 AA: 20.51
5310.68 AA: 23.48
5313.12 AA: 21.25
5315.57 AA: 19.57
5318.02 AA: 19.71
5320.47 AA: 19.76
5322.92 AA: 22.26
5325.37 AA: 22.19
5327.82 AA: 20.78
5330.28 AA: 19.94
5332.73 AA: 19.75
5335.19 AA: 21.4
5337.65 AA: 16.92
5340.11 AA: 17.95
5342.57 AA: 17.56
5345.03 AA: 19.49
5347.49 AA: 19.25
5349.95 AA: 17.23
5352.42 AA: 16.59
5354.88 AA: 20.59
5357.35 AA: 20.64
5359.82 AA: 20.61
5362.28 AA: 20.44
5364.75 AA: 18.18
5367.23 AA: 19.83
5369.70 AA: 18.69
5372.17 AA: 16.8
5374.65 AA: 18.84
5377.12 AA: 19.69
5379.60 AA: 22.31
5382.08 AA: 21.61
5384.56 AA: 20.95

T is 18.1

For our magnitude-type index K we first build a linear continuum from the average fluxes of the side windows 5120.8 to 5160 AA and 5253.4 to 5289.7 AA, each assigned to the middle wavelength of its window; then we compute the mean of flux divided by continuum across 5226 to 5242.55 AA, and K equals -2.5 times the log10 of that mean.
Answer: -0.08 mag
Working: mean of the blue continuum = 18.3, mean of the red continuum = 18.8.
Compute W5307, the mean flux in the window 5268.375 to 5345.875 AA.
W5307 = 19.6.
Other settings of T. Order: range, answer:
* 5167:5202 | 18.4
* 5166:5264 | 18.8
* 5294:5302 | 17.8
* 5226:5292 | 19.2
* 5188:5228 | 19.3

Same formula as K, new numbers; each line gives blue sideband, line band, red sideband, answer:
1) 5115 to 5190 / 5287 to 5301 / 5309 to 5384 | 0.044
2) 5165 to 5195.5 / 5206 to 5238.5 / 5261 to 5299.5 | -0.066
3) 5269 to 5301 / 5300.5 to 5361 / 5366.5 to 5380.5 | -0.025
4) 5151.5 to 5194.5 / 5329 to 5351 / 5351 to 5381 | 0.019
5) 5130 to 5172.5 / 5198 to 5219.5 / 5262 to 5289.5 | -0.063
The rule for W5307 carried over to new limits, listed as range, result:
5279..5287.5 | 20.3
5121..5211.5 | 18.3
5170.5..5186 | 17.2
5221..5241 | 19.6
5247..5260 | 17.9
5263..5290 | 19.3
